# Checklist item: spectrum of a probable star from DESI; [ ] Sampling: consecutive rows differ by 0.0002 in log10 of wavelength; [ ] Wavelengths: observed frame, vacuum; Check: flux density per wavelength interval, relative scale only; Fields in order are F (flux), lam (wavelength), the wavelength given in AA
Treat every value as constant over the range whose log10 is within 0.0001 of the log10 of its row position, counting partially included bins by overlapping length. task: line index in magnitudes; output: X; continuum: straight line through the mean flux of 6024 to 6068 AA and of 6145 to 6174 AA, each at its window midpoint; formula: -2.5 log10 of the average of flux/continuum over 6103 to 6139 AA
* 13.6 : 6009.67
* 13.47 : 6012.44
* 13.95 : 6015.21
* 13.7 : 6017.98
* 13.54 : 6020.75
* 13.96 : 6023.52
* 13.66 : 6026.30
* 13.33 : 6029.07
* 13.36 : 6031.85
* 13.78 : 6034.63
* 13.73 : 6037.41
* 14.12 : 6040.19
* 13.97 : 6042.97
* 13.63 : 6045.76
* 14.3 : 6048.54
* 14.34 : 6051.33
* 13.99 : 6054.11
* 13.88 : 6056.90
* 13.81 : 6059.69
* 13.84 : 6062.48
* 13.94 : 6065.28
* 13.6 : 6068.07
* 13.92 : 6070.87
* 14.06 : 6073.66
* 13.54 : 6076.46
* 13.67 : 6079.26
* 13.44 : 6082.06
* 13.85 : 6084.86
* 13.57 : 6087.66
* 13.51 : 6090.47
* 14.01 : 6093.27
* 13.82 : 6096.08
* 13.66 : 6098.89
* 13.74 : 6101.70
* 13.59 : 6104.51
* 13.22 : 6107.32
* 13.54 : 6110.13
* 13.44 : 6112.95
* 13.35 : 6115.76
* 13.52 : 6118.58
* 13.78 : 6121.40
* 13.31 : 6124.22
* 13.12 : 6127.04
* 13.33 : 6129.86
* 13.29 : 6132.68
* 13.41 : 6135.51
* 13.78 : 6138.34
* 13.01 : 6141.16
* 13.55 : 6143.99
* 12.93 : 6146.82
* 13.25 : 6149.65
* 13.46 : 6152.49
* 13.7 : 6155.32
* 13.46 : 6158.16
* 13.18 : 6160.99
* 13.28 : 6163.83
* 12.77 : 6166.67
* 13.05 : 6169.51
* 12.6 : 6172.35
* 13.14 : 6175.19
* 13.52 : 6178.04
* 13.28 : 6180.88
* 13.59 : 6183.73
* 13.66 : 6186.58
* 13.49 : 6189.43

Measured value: 0.00 mag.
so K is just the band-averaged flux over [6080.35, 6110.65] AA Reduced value 13.6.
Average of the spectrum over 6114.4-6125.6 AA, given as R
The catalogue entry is 13.5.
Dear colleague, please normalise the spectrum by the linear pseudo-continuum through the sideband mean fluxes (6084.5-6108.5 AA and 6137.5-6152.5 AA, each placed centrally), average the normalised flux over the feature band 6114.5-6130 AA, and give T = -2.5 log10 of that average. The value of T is 0.01 mag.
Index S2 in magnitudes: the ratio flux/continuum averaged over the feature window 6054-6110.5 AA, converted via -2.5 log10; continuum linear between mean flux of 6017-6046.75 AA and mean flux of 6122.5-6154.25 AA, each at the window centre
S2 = -0.016 mag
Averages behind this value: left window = 13.7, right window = 13.3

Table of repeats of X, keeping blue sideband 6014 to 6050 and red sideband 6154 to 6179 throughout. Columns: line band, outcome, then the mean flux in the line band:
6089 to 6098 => -0.021 mag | 13.8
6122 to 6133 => 0.004 mag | 13.3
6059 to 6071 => -0.014 mag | 13.8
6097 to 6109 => -0.009 mag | 13.6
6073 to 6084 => -0.007 mag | 13.7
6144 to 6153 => 0.002 mag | 13.2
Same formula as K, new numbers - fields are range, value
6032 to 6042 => 13.8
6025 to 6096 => 13.8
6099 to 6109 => 13.5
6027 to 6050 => 13.8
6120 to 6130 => 13.4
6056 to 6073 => 13.8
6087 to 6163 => 13.5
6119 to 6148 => 13.4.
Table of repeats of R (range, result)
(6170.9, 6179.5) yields 13.1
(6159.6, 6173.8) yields 13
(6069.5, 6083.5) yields 13.7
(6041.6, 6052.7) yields 14.1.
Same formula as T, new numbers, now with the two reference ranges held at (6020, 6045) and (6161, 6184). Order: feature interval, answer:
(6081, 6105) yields -0.018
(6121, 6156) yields -0.007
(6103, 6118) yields -0.004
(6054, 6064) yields -0.020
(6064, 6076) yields -0.023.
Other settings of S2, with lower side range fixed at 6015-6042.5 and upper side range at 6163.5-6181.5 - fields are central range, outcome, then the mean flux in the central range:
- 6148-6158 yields -0.023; 13.4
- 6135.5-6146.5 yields -0.015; 13.4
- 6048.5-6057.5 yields -0.041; 14.1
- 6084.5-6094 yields -0.021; 13.7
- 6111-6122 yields -0.014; 13.5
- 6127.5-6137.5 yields -0.007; 13.3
